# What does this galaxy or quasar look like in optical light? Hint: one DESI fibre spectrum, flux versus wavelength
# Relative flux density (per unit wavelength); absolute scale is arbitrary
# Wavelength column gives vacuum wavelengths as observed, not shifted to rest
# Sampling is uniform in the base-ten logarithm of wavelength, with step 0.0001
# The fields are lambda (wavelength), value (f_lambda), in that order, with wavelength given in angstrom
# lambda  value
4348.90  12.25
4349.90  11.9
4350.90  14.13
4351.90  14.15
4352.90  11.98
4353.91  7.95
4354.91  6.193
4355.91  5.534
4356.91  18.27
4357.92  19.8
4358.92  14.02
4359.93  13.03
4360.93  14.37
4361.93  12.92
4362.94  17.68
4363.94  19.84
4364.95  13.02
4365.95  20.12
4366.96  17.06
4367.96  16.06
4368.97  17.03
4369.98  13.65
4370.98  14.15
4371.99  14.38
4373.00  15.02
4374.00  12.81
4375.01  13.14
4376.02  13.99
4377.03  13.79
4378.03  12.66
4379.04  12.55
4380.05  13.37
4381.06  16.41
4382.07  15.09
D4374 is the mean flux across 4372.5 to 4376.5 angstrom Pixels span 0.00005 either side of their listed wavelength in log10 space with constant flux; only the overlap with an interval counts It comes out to 13.7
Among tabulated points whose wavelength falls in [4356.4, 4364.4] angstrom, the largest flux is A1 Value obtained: 19.84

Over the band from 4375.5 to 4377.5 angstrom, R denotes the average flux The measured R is 13.9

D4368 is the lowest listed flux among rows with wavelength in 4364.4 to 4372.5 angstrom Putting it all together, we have 13.02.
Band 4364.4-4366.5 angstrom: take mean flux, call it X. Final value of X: 16.6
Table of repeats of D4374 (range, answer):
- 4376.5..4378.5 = 13.3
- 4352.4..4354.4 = 9.94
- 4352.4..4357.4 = 9.97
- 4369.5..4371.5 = 13.9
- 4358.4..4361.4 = 13.9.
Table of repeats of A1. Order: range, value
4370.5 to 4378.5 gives 15.02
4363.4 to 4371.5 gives 20.12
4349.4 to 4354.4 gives 14.15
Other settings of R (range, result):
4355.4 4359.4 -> 14.4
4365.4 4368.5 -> 17.7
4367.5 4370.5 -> 15.6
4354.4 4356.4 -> 5.89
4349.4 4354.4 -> 12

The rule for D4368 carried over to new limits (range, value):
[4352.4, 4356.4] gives 5.534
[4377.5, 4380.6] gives 12.55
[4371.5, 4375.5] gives 12.81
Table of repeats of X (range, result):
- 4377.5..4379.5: 12.7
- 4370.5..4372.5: 14.2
